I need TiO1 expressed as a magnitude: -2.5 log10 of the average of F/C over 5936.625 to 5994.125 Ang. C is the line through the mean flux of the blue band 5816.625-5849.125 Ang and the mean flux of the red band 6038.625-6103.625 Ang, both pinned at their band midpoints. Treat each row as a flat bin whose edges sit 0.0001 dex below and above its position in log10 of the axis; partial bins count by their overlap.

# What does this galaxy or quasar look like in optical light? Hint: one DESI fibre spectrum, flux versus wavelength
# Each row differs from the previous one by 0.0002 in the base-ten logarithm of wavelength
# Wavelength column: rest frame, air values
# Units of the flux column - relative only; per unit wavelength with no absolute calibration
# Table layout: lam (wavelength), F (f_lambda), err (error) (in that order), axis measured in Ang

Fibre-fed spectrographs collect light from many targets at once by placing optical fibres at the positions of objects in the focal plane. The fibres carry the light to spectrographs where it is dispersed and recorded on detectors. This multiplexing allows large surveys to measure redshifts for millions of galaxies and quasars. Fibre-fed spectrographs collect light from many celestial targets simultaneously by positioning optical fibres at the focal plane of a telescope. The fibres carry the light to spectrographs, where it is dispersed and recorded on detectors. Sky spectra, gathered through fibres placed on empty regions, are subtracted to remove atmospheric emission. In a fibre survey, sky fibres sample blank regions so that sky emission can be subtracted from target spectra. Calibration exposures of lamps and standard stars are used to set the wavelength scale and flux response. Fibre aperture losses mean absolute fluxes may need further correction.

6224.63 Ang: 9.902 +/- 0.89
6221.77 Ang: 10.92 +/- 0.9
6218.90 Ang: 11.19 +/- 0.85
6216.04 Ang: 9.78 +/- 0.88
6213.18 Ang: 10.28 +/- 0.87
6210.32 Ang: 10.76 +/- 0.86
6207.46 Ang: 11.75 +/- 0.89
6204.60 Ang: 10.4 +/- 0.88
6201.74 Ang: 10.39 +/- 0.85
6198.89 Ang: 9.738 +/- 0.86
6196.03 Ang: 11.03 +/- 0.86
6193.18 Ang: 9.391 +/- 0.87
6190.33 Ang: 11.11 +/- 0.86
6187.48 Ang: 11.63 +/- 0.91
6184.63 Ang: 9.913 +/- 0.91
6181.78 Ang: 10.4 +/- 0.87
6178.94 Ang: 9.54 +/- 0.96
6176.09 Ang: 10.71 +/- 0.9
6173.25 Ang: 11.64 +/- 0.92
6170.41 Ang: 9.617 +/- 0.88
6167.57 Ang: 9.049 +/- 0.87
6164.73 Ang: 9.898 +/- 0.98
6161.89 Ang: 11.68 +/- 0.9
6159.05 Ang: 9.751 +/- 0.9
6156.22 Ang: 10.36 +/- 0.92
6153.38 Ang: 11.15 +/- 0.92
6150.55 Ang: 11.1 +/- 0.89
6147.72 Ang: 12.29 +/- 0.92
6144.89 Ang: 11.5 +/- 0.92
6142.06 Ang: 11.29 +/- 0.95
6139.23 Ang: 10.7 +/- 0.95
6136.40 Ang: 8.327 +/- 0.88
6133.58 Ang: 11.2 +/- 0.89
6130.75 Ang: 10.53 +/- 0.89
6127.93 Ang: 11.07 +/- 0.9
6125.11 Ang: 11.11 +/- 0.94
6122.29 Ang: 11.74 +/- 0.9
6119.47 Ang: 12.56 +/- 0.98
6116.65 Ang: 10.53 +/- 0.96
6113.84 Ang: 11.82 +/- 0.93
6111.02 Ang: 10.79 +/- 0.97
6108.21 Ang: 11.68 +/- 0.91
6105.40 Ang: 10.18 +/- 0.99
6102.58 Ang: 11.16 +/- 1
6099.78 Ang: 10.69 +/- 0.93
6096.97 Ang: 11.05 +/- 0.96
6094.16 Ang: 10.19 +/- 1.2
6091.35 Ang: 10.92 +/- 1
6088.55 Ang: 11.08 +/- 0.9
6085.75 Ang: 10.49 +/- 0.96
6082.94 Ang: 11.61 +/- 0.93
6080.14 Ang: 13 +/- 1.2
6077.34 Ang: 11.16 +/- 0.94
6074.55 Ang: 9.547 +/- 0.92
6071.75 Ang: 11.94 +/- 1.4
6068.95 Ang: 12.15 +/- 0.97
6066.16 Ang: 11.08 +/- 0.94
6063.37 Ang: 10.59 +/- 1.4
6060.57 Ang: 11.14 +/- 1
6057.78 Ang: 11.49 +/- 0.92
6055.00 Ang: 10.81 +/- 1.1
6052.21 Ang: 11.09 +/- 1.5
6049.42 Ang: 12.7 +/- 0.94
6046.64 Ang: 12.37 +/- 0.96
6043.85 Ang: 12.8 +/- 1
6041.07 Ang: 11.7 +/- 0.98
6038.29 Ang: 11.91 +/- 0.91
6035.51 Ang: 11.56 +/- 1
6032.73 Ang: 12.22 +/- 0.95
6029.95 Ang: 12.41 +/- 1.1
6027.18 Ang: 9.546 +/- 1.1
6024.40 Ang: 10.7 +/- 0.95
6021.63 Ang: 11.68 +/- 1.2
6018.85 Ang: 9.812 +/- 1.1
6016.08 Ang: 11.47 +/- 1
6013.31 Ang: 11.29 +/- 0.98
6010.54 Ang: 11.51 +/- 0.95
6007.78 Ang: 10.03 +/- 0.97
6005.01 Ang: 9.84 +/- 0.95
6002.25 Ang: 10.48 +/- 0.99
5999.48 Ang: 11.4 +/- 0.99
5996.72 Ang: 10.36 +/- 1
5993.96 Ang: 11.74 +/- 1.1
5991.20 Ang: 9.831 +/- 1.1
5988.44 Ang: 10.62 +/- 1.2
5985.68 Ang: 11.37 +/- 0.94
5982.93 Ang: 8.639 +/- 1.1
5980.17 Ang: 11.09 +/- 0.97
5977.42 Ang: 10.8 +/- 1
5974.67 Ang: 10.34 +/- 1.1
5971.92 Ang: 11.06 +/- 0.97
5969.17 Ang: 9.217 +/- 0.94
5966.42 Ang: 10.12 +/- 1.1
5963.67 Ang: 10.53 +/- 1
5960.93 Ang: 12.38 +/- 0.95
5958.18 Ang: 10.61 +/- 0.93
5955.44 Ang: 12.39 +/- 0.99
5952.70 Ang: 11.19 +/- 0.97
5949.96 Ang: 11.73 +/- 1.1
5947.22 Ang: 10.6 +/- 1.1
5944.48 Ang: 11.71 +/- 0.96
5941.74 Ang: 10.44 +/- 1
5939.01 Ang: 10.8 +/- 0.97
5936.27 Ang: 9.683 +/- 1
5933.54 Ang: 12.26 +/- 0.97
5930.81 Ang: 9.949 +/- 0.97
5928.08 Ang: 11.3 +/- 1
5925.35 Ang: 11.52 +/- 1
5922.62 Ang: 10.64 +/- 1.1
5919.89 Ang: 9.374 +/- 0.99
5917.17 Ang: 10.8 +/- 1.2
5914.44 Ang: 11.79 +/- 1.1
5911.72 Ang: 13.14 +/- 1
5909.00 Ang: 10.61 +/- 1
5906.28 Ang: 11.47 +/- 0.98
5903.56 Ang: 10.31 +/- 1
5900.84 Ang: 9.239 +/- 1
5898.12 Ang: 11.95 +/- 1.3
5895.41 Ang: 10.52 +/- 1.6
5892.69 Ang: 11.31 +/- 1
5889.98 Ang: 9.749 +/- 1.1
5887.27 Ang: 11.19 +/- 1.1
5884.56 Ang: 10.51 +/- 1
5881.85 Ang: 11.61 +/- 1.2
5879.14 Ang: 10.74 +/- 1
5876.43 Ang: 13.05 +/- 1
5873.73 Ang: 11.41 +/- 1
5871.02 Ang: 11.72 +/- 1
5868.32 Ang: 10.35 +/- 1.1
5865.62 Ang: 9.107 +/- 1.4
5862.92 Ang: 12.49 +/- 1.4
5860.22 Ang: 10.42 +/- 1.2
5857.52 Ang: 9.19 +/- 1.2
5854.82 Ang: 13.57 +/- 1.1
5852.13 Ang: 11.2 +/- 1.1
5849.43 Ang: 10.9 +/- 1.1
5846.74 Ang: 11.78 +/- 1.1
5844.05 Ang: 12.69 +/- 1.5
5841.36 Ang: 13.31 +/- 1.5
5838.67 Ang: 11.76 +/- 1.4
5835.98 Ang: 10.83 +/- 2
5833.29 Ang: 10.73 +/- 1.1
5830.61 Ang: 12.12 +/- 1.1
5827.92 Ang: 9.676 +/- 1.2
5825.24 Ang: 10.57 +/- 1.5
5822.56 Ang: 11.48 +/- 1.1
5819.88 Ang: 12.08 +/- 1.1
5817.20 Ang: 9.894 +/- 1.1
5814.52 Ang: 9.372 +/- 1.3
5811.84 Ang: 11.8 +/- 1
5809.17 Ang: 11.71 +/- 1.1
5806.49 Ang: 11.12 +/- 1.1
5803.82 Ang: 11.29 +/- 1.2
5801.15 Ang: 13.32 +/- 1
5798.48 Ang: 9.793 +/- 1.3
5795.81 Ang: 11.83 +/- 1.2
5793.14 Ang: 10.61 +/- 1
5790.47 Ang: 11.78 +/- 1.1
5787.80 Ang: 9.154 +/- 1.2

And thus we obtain 0.059 mag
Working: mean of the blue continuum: 11.4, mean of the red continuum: 11.3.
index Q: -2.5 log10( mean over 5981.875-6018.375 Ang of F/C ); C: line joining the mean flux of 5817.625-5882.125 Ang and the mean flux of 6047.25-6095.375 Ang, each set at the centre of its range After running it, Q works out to 0.06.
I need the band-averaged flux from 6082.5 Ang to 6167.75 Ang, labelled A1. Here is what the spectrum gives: 10.9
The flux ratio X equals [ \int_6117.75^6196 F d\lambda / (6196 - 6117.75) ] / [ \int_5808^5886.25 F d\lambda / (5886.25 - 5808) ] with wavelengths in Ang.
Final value 1.0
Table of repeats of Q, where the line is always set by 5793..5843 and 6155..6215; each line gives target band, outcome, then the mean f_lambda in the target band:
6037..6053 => -0.132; 12.1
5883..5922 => 0.020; 10.9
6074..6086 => -0.067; 11.3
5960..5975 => 0.034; 10.6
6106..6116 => -0.067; 11.3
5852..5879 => -0.009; 11.2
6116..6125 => -0.103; 11.6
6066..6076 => -0.051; 11.2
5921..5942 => 0.017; 10.8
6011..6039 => -0.046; 11.3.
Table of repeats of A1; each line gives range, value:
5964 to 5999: 10.5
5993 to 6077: 11.2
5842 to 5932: 11.1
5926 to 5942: 10.8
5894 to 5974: 10.9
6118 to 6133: 11.4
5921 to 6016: 10.8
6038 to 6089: 11.5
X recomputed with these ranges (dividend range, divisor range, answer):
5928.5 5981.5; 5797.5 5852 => 0.96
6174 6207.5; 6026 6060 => 0.89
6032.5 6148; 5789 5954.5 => 1.01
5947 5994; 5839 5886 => 0.94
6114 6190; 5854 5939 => 0.98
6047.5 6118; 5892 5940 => 1.02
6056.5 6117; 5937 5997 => 1.03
